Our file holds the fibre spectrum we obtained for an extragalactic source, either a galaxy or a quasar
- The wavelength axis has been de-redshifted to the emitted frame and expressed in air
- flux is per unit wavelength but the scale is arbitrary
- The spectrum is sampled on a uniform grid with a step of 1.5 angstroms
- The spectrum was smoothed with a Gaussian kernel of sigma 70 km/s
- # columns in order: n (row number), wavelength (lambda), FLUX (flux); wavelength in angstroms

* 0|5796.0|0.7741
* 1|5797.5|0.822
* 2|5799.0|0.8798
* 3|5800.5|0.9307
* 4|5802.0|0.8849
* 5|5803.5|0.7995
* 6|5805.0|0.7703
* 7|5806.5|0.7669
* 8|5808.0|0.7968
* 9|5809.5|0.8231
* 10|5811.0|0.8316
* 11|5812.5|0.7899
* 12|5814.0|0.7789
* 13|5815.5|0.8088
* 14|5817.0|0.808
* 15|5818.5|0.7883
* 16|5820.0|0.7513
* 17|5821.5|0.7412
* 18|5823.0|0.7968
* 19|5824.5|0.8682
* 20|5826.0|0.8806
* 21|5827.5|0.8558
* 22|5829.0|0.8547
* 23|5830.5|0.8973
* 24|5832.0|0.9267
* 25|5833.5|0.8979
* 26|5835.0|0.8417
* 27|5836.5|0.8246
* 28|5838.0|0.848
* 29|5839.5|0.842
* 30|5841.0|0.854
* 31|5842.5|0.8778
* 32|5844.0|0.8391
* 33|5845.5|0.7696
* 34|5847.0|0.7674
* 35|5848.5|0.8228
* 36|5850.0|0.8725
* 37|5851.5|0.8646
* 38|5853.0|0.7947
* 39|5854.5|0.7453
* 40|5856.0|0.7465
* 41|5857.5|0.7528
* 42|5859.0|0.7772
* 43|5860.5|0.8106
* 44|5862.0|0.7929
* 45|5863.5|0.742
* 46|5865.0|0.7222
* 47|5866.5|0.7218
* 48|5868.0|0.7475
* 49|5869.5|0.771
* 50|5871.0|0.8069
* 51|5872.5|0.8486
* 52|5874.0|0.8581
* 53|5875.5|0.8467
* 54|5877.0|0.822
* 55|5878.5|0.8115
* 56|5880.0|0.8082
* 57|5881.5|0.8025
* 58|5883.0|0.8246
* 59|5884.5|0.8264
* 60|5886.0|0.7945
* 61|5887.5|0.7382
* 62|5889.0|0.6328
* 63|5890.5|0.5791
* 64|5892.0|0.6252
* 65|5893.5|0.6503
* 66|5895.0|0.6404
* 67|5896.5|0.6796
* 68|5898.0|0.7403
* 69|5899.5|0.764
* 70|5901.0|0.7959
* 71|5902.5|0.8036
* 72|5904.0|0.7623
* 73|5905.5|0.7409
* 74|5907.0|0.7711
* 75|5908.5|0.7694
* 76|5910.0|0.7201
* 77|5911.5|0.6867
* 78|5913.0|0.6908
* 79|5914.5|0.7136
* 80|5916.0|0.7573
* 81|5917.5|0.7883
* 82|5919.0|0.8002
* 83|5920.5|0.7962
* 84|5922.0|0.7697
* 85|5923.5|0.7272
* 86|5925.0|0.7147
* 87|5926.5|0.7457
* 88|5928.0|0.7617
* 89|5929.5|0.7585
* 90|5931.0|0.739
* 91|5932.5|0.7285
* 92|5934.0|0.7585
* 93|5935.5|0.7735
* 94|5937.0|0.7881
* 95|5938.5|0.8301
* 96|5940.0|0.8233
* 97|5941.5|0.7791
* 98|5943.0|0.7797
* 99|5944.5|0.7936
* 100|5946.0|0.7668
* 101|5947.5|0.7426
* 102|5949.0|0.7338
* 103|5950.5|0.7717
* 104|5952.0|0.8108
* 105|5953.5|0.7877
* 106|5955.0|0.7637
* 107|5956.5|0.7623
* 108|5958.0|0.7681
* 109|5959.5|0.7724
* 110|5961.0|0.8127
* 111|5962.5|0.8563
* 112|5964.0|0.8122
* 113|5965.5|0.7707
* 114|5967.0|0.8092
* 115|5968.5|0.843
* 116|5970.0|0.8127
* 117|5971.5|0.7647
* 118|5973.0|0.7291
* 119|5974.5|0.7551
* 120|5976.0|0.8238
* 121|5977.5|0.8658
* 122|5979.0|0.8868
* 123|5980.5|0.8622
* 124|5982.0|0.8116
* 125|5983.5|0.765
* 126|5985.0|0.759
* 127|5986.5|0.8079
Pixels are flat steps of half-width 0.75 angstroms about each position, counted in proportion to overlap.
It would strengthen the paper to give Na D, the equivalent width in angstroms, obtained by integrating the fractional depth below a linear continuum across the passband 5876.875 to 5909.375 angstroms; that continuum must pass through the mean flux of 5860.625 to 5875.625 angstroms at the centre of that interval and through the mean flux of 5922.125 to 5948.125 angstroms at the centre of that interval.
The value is 1.4 angstroms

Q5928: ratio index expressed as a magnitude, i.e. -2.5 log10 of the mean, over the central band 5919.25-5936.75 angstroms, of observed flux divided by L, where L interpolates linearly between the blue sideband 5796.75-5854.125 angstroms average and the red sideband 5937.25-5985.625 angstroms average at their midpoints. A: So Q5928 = 0.07 mag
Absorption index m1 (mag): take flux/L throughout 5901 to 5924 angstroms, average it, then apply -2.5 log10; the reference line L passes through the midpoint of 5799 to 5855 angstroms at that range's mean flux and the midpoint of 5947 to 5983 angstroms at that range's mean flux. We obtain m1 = 0.075 mag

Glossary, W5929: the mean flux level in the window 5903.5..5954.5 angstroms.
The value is 0.761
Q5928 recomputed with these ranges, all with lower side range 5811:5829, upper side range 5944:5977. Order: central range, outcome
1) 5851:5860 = 0.03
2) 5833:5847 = -0.04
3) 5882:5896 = 0.14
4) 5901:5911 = 0.05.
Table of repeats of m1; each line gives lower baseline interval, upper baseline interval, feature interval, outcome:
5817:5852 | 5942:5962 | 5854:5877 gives 0.054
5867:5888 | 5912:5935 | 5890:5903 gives 0.125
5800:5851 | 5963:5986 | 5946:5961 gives 0.053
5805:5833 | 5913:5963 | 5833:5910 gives 0.026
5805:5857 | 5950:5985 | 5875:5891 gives 0.055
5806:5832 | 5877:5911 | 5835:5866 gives -0.024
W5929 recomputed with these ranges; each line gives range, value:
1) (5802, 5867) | 0.812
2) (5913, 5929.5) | 0.754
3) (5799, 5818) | 0.818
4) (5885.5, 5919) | 0.721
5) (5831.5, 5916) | 0.777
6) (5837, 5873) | 0.797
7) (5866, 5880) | 0.805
